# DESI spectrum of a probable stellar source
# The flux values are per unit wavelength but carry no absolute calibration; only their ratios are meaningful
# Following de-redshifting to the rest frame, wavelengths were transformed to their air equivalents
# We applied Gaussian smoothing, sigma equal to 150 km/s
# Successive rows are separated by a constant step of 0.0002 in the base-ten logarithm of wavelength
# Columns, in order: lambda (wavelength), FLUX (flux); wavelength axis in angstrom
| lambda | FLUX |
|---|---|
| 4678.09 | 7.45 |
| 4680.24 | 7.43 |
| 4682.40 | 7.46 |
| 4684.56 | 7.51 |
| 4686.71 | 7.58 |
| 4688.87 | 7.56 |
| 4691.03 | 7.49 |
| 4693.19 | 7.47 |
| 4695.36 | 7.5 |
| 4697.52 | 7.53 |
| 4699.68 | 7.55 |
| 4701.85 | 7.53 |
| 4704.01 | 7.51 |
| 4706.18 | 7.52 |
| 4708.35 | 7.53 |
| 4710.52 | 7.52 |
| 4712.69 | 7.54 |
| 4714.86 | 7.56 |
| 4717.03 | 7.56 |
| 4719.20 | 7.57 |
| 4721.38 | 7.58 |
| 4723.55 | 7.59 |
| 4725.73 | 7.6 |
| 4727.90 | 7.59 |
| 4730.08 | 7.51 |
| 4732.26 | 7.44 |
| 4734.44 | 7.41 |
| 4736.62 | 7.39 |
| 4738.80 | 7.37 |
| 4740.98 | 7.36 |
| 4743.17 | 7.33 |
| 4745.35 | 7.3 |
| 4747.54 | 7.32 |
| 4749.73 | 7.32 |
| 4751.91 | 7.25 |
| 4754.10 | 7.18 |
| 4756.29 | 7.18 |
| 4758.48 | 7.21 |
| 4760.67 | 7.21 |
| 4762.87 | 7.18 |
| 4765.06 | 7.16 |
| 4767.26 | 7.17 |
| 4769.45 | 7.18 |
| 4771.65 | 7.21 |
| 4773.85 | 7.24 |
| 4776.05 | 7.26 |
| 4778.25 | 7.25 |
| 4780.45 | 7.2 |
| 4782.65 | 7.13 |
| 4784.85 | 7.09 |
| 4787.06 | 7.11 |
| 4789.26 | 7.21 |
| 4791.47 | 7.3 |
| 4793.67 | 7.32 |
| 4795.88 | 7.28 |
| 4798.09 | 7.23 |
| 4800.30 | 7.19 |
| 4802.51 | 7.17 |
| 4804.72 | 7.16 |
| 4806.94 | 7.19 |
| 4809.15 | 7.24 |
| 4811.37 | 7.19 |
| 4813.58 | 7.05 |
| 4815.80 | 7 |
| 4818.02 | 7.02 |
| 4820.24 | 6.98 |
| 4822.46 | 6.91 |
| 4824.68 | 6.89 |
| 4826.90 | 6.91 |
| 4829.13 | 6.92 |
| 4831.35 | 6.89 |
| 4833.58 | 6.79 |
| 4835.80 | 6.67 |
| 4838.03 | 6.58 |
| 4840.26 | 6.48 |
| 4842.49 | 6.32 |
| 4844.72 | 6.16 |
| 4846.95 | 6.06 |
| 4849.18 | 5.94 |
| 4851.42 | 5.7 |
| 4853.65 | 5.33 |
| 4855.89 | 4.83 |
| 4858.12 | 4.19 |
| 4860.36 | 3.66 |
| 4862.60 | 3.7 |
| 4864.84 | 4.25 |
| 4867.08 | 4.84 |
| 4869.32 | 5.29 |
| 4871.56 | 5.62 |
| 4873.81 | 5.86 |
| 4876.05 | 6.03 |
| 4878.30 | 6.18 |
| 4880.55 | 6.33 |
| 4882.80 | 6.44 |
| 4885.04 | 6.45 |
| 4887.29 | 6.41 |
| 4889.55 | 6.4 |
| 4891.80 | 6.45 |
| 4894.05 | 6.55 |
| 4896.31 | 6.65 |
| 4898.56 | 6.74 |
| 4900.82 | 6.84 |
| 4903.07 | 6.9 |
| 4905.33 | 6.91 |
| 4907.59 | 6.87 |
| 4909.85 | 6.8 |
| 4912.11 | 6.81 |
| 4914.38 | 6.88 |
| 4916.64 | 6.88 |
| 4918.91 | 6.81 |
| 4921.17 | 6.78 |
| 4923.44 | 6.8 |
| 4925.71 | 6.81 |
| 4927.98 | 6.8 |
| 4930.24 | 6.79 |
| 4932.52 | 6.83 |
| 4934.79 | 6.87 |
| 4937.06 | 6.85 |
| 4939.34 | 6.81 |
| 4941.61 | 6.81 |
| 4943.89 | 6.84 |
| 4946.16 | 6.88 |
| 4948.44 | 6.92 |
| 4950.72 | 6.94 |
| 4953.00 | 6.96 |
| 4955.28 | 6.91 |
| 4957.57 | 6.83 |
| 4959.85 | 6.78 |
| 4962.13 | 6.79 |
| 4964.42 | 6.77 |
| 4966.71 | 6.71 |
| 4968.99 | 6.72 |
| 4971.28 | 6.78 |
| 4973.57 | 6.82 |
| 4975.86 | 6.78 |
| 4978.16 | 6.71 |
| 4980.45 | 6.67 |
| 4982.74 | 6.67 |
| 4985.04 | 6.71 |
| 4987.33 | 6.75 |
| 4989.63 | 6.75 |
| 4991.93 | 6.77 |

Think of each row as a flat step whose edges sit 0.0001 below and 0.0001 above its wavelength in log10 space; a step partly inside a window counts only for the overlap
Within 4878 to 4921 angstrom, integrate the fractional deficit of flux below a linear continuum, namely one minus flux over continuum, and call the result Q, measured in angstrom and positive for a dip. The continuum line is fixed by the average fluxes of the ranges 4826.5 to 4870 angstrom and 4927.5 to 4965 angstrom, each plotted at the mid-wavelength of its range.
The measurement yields -2.6 angstrom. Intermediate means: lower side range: 5.66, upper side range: 6.85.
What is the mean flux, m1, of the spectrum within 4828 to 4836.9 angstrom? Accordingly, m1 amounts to 6.82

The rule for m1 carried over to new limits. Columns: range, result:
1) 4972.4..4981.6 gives 6.74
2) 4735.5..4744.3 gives 7.37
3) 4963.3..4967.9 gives 6.75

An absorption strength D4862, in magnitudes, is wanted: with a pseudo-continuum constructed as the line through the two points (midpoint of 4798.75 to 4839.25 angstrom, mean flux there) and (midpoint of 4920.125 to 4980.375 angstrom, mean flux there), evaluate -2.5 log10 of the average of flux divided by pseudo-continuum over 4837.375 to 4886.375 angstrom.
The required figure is 0.24 mag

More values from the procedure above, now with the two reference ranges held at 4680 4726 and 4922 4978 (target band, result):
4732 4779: 0.02 mag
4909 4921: 0.01 mag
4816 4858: 0.13 mag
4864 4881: 0.26 mag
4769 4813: 0.01 mag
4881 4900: 0.08 mag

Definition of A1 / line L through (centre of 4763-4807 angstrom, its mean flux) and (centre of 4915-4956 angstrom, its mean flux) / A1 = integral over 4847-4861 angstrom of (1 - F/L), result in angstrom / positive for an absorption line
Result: 3.9 angstrom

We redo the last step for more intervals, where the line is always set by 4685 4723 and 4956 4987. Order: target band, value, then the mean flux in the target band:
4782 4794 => 0.17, 7.19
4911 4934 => 0.25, 6.82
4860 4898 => 6.75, 5.77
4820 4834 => 0.54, 6.9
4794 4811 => 0.08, 7.21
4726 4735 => -0.05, 7.5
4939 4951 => -0.06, 6.87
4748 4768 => 0.45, 7.21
